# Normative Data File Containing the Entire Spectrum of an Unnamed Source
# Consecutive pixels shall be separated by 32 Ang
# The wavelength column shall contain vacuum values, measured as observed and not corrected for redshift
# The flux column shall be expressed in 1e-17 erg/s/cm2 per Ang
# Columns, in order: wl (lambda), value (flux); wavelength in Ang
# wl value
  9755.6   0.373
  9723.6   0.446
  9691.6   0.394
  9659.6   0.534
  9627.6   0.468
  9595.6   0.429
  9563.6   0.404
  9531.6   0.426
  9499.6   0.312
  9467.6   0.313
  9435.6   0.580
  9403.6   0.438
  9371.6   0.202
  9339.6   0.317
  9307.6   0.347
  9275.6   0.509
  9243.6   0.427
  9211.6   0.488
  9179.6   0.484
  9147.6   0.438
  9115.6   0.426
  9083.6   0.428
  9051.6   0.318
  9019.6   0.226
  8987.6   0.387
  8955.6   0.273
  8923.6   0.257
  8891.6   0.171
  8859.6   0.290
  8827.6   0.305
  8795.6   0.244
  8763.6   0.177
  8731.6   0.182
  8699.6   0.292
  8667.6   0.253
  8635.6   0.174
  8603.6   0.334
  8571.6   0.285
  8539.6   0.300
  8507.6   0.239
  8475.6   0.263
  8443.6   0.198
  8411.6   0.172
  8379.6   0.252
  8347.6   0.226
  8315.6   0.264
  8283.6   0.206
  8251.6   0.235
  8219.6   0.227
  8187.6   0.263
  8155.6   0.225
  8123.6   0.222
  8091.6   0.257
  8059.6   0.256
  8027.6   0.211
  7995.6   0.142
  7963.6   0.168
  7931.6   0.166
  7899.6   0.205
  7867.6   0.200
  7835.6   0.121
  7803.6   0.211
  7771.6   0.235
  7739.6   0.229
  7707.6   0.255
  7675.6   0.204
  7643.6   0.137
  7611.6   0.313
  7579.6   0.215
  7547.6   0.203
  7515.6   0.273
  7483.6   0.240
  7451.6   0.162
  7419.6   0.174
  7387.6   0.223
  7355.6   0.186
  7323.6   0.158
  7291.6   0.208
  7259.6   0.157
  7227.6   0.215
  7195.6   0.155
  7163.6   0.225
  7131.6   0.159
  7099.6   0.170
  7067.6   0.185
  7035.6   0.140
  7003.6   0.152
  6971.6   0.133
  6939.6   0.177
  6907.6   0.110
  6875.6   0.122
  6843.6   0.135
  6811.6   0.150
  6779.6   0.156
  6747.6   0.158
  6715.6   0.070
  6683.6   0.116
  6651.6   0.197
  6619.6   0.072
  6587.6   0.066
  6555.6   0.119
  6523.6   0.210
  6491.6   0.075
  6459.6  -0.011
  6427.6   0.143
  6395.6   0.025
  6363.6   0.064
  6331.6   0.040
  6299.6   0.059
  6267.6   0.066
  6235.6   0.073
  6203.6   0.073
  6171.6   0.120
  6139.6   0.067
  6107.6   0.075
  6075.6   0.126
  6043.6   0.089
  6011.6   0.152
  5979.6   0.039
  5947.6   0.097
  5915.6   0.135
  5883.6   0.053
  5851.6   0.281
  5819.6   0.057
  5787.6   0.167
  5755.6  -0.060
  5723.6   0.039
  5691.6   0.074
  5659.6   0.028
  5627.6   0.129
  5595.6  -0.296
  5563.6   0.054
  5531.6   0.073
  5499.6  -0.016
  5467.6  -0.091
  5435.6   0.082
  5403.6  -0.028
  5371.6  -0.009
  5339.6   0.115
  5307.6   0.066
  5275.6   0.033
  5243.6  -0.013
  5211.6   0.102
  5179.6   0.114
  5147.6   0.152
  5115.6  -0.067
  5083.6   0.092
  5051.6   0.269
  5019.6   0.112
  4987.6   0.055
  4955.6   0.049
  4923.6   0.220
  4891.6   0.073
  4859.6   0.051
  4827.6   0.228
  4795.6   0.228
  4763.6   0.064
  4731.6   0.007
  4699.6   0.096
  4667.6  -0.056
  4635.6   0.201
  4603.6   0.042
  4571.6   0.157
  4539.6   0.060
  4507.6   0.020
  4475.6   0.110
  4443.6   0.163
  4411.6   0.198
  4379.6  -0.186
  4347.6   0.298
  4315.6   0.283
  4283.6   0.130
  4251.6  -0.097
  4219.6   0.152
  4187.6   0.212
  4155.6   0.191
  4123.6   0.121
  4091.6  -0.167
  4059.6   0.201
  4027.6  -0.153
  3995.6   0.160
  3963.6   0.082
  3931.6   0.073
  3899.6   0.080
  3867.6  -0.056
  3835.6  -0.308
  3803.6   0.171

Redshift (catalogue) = 1.28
